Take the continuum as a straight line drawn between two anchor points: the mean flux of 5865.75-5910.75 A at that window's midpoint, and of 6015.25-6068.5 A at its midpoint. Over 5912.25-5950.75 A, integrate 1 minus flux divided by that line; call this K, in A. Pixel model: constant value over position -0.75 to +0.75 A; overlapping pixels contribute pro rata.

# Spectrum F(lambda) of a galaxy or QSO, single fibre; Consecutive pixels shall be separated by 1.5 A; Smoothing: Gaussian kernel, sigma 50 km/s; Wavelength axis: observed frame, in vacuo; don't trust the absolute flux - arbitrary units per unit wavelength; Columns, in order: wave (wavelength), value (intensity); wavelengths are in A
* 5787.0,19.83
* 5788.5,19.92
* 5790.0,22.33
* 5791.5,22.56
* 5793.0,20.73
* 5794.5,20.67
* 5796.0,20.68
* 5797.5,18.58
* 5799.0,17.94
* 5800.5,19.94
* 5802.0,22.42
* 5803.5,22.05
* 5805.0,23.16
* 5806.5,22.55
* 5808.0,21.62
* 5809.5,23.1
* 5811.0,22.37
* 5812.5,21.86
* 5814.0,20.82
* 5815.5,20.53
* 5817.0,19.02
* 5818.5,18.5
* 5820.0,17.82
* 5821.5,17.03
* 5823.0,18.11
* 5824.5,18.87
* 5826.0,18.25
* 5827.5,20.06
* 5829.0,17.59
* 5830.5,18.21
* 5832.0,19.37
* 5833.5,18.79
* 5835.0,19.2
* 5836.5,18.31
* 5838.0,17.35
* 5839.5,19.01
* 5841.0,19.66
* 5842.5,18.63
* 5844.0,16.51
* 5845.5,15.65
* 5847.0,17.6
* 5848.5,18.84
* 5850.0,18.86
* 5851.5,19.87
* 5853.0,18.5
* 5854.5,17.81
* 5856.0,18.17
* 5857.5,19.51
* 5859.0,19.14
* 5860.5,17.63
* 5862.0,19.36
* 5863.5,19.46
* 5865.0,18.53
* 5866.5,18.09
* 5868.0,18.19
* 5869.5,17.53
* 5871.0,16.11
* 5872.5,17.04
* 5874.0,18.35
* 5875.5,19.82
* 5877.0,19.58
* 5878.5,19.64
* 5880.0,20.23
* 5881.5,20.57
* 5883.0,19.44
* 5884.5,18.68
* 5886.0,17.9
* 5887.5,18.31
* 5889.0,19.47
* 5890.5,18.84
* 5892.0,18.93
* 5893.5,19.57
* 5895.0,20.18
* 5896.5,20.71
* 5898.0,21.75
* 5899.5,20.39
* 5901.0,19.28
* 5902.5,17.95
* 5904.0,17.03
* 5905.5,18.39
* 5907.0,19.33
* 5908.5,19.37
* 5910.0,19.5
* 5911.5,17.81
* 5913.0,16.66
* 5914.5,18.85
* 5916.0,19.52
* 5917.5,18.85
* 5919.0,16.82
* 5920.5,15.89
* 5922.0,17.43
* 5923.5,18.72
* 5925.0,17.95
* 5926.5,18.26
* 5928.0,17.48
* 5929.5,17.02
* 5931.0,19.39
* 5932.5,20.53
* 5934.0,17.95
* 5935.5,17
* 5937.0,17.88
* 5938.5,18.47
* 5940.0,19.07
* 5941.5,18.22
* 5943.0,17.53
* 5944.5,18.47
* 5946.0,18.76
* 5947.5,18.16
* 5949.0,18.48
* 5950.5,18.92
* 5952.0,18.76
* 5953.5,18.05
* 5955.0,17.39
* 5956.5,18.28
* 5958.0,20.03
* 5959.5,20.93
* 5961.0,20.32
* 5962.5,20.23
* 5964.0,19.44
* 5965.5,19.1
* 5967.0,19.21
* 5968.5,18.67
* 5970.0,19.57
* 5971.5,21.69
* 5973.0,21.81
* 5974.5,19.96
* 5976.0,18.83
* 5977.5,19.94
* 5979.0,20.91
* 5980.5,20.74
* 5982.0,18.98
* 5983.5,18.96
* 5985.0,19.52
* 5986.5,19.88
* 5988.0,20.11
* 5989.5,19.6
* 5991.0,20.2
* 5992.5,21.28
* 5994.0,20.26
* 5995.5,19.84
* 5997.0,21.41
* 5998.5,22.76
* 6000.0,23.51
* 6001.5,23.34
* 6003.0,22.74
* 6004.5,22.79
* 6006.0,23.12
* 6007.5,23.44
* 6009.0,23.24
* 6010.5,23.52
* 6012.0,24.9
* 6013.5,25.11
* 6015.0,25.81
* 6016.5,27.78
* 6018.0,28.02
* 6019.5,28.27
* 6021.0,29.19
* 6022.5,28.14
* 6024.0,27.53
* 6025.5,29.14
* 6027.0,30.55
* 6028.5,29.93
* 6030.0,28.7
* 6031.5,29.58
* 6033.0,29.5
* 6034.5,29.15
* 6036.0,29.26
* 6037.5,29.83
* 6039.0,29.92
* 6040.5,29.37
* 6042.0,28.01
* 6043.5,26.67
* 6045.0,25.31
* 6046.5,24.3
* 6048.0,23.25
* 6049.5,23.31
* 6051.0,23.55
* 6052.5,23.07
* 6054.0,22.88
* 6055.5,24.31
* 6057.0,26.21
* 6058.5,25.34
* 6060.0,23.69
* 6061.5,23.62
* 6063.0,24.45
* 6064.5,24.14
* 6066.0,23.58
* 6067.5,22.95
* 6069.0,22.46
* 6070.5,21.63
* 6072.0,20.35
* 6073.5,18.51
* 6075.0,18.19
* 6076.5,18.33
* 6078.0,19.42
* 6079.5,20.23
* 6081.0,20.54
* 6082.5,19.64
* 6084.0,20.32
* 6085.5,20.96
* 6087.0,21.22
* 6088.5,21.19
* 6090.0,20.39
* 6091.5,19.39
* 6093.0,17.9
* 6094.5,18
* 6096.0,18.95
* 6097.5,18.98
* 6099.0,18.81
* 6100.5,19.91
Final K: 5.4 A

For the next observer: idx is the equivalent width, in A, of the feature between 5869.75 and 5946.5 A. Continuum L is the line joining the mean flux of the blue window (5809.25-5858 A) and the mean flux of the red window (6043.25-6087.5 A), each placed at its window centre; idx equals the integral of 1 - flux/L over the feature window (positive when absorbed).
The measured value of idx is 5.1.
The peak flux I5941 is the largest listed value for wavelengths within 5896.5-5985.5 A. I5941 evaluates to 21.81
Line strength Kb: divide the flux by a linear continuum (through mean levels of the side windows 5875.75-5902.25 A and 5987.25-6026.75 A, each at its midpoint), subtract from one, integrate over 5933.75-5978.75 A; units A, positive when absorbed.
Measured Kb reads 6.3 A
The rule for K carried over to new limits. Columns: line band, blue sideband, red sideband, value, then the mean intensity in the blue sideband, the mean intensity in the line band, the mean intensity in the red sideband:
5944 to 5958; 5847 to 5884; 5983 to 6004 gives 1.24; 18.7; 18.5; 21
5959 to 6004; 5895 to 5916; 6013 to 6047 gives 7.68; 19.1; 20.5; 28.3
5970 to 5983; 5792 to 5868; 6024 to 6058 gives 2.33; 19.3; 20.3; 27.1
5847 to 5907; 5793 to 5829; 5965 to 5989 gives 3.51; 20.2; 18.9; 19.9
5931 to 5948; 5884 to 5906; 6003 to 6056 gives 2.51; 19.2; 18.4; 26.5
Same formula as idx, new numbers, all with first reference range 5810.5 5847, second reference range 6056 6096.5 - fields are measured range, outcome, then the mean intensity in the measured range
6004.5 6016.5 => -2.19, 24.3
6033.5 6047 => -4.68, 28.1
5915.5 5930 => 1.41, 17.8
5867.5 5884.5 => 0.40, 18.8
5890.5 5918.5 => 0.60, 19.1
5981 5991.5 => 0.36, 19.6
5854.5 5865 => 0.16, 18.8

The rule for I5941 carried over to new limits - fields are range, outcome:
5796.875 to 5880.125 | 23.16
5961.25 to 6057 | 30.55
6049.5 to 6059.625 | 26.21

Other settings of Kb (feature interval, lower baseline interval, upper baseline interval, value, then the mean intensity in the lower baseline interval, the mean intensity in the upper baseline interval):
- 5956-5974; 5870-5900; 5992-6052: 2.5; 19.3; 25.9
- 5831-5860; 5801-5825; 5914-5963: 2.3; 20.6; 18.5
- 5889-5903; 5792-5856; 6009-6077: 1.1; 19.4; 25.6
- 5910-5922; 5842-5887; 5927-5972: 0.5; 18.5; 18.8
